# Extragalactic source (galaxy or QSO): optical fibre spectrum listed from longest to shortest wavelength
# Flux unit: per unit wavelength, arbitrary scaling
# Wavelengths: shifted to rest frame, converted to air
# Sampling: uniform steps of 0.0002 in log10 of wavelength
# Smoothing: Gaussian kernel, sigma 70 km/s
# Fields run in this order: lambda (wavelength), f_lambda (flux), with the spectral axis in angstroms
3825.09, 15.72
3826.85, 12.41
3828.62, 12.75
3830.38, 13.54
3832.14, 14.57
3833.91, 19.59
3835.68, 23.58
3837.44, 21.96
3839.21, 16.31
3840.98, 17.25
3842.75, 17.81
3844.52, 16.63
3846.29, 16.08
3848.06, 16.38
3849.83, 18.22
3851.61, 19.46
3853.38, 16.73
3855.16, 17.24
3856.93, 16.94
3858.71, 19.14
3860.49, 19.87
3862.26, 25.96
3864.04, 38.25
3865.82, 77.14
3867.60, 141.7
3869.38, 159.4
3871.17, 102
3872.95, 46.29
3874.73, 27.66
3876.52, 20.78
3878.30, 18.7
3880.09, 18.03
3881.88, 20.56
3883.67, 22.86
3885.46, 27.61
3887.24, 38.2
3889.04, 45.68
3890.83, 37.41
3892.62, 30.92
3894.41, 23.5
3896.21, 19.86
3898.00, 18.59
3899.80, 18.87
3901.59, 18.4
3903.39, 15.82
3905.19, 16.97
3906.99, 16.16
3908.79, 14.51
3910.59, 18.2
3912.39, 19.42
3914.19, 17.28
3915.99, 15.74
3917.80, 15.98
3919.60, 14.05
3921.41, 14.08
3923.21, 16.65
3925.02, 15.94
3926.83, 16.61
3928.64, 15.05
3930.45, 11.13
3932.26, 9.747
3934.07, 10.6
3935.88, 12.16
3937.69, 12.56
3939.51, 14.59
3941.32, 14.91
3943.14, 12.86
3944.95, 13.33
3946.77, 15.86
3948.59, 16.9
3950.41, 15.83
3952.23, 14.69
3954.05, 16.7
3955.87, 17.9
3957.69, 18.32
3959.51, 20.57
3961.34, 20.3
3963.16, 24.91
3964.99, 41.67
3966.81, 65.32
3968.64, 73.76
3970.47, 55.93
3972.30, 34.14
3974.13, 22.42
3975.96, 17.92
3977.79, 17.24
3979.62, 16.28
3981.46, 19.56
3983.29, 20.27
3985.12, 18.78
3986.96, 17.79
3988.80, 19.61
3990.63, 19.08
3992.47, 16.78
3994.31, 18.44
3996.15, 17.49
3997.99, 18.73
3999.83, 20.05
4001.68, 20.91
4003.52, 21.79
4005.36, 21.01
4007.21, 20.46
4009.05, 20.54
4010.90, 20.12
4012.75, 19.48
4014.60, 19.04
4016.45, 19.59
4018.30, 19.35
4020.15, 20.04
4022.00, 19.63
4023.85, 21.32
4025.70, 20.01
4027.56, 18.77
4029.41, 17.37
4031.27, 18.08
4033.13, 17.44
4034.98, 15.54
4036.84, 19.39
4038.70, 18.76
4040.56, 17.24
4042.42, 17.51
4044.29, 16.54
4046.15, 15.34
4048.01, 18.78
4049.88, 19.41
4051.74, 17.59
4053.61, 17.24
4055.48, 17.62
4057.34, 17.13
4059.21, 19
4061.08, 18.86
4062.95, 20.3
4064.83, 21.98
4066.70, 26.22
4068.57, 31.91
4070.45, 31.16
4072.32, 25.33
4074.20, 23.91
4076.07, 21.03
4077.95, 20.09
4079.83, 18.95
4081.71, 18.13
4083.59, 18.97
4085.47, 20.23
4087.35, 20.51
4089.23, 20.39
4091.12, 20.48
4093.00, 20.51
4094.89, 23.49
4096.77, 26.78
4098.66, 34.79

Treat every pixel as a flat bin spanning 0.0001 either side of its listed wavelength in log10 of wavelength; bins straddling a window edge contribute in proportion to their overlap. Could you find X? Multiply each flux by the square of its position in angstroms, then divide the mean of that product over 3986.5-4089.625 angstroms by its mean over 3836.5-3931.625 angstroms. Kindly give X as 0.8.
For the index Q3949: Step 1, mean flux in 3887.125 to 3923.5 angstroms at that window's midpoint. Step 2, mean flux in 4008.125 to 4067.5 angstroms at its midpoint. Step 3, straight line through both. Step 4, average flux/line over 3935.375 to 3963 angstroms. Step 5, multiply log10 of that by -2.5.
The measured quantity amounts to 0.25 mag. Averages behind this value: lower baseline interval 20.9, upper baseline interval 18.9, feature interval 16.1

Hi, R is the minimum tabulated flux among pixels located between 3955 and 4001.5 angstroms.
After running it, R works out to 16.28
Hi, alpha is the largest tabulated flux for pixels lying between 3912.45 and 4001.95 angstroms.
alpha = 73.76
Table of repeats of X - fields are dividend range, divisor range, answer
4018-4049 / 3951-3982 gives 0.65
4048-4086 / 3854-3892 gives 0.53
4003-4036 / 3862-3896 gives 0.43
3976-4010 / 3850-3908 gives 0.57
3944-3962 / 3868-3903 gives 0.46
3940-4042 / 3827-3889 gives 0.70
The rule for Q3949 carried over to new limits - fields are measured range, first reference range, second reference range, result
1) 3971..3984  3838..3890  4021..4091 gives 0.205 mag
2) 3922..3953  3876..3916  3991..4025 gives 0.457 mag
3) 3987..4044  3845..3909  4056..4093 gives 0.311 mag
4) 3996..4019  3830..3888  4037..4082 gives 0.194 mag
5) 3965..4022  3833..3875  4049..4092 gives 0.124 mag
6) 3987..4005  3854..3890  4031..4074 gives 0.401 mag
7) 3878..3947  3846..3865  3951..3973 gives 0.386 mag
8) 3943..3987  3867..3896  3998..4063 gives 0.206 mag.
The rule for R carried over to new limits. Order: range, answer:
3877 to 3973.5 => 9.747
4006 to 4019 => 19.04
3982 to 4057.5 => 15.34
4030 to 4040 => 15.54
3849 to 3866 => 16.73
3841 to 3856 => 16.08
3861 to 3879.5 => 18.7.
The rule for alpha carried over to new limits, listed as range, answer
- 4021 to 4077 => 31.91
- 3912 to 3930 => 19.42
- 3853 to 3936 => 159.4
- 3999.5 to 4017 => 21.79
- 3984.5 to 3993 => 19.61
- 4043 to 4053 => 19.41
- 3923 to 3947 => 16.65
